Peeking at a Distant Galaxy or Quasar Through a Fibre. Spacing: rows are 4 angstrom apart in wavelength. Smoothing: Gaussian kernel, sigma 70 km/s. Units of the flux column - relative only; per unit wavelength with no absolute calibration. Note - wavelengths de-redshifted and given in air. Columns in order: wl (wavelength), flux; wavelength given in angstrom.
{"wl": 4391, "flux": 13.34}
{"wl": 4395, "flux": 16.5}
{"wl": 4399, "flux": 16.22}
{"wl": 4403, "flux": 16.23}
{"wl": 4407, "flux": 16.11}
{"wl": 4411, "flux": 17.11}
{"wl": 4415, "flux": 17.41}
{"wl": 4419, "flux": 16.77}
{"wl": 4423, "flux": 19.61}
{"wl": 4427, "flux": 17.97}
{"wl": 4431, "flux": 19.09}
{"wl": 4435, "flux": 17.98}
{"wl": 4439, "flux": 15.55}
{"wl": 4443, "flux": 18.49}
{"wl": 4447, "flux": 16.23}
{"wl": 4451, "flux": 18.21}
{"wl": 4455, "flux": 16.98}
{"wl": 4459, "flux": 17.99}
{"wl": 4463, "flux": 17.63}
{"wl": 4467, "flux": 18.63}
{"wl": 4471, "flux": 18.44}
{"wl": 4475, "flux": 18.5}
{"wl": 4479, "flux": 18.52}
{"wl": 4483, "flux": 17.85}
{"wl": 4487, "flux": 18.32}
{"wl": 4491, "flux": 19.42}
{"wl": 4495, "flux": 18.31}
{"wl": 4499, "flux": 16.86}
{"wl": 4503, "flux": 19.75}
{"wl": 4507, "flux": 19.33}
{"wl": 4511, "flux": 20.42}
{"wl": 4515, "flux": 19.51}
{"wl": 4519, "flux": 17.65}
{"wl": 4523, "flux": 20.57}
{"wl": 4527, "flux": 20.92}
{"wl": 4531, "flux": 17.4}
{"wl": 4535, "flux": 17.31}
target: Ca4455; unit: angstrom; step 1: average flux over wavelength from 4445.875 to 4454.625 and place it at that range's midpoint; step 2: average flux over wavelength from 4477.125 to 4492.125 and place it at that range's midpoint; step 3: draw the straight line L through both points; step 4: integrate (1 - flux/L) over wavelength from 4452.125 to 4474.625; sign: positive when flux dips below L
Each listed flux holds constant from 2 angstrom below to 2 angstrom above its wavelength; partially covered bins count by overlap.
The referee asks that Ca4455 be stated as -0.3 angstrom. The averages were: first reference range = 17.3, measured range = 18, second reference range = 18.5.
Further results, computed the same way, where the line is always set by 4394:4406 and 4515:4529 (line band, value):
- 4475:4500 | 0.6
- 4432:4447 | 0.1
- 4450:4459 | 0.1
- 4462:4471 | -0.1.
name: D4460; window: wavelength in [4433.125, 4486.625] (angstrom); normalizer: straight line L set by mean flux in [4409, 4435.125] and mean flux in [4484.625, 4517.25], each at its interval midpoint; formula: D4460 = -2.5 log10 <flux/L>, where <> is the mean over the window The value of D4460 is 0.04 mag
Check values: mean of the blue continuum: 18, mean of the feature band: 17.8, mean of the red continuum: 19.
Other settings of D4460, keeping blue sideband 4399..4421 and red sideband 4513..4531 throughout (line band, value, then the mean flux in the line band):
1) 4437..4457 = 0.03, 17.1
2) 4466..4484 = -0.01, 18.4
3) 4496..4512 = 0.00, 19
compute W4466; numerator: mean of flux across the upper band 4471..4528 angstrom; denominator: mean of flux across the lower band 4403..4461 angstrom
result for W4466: 1.1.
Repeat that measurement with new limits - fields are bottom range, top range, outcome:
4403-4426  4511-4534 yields 1.11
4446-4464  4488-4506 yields 1.07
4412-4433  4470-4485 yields 1.01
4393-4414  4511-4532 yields 1.18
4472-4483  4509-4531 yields 1.07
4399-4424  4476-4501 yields 1.07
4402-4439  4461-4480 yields 1.05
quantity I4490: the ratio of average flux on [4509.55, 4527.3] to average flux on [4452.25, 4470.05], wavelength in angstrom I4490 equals 1.1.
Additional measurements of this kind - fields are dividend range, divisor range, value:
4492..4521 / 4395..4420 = 1.13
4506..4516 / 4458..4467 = 1.10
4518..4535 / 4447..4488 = 1.06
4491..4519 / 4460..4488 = 1.04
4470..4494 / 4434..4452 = 1.08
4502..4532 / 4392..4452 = 1.13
